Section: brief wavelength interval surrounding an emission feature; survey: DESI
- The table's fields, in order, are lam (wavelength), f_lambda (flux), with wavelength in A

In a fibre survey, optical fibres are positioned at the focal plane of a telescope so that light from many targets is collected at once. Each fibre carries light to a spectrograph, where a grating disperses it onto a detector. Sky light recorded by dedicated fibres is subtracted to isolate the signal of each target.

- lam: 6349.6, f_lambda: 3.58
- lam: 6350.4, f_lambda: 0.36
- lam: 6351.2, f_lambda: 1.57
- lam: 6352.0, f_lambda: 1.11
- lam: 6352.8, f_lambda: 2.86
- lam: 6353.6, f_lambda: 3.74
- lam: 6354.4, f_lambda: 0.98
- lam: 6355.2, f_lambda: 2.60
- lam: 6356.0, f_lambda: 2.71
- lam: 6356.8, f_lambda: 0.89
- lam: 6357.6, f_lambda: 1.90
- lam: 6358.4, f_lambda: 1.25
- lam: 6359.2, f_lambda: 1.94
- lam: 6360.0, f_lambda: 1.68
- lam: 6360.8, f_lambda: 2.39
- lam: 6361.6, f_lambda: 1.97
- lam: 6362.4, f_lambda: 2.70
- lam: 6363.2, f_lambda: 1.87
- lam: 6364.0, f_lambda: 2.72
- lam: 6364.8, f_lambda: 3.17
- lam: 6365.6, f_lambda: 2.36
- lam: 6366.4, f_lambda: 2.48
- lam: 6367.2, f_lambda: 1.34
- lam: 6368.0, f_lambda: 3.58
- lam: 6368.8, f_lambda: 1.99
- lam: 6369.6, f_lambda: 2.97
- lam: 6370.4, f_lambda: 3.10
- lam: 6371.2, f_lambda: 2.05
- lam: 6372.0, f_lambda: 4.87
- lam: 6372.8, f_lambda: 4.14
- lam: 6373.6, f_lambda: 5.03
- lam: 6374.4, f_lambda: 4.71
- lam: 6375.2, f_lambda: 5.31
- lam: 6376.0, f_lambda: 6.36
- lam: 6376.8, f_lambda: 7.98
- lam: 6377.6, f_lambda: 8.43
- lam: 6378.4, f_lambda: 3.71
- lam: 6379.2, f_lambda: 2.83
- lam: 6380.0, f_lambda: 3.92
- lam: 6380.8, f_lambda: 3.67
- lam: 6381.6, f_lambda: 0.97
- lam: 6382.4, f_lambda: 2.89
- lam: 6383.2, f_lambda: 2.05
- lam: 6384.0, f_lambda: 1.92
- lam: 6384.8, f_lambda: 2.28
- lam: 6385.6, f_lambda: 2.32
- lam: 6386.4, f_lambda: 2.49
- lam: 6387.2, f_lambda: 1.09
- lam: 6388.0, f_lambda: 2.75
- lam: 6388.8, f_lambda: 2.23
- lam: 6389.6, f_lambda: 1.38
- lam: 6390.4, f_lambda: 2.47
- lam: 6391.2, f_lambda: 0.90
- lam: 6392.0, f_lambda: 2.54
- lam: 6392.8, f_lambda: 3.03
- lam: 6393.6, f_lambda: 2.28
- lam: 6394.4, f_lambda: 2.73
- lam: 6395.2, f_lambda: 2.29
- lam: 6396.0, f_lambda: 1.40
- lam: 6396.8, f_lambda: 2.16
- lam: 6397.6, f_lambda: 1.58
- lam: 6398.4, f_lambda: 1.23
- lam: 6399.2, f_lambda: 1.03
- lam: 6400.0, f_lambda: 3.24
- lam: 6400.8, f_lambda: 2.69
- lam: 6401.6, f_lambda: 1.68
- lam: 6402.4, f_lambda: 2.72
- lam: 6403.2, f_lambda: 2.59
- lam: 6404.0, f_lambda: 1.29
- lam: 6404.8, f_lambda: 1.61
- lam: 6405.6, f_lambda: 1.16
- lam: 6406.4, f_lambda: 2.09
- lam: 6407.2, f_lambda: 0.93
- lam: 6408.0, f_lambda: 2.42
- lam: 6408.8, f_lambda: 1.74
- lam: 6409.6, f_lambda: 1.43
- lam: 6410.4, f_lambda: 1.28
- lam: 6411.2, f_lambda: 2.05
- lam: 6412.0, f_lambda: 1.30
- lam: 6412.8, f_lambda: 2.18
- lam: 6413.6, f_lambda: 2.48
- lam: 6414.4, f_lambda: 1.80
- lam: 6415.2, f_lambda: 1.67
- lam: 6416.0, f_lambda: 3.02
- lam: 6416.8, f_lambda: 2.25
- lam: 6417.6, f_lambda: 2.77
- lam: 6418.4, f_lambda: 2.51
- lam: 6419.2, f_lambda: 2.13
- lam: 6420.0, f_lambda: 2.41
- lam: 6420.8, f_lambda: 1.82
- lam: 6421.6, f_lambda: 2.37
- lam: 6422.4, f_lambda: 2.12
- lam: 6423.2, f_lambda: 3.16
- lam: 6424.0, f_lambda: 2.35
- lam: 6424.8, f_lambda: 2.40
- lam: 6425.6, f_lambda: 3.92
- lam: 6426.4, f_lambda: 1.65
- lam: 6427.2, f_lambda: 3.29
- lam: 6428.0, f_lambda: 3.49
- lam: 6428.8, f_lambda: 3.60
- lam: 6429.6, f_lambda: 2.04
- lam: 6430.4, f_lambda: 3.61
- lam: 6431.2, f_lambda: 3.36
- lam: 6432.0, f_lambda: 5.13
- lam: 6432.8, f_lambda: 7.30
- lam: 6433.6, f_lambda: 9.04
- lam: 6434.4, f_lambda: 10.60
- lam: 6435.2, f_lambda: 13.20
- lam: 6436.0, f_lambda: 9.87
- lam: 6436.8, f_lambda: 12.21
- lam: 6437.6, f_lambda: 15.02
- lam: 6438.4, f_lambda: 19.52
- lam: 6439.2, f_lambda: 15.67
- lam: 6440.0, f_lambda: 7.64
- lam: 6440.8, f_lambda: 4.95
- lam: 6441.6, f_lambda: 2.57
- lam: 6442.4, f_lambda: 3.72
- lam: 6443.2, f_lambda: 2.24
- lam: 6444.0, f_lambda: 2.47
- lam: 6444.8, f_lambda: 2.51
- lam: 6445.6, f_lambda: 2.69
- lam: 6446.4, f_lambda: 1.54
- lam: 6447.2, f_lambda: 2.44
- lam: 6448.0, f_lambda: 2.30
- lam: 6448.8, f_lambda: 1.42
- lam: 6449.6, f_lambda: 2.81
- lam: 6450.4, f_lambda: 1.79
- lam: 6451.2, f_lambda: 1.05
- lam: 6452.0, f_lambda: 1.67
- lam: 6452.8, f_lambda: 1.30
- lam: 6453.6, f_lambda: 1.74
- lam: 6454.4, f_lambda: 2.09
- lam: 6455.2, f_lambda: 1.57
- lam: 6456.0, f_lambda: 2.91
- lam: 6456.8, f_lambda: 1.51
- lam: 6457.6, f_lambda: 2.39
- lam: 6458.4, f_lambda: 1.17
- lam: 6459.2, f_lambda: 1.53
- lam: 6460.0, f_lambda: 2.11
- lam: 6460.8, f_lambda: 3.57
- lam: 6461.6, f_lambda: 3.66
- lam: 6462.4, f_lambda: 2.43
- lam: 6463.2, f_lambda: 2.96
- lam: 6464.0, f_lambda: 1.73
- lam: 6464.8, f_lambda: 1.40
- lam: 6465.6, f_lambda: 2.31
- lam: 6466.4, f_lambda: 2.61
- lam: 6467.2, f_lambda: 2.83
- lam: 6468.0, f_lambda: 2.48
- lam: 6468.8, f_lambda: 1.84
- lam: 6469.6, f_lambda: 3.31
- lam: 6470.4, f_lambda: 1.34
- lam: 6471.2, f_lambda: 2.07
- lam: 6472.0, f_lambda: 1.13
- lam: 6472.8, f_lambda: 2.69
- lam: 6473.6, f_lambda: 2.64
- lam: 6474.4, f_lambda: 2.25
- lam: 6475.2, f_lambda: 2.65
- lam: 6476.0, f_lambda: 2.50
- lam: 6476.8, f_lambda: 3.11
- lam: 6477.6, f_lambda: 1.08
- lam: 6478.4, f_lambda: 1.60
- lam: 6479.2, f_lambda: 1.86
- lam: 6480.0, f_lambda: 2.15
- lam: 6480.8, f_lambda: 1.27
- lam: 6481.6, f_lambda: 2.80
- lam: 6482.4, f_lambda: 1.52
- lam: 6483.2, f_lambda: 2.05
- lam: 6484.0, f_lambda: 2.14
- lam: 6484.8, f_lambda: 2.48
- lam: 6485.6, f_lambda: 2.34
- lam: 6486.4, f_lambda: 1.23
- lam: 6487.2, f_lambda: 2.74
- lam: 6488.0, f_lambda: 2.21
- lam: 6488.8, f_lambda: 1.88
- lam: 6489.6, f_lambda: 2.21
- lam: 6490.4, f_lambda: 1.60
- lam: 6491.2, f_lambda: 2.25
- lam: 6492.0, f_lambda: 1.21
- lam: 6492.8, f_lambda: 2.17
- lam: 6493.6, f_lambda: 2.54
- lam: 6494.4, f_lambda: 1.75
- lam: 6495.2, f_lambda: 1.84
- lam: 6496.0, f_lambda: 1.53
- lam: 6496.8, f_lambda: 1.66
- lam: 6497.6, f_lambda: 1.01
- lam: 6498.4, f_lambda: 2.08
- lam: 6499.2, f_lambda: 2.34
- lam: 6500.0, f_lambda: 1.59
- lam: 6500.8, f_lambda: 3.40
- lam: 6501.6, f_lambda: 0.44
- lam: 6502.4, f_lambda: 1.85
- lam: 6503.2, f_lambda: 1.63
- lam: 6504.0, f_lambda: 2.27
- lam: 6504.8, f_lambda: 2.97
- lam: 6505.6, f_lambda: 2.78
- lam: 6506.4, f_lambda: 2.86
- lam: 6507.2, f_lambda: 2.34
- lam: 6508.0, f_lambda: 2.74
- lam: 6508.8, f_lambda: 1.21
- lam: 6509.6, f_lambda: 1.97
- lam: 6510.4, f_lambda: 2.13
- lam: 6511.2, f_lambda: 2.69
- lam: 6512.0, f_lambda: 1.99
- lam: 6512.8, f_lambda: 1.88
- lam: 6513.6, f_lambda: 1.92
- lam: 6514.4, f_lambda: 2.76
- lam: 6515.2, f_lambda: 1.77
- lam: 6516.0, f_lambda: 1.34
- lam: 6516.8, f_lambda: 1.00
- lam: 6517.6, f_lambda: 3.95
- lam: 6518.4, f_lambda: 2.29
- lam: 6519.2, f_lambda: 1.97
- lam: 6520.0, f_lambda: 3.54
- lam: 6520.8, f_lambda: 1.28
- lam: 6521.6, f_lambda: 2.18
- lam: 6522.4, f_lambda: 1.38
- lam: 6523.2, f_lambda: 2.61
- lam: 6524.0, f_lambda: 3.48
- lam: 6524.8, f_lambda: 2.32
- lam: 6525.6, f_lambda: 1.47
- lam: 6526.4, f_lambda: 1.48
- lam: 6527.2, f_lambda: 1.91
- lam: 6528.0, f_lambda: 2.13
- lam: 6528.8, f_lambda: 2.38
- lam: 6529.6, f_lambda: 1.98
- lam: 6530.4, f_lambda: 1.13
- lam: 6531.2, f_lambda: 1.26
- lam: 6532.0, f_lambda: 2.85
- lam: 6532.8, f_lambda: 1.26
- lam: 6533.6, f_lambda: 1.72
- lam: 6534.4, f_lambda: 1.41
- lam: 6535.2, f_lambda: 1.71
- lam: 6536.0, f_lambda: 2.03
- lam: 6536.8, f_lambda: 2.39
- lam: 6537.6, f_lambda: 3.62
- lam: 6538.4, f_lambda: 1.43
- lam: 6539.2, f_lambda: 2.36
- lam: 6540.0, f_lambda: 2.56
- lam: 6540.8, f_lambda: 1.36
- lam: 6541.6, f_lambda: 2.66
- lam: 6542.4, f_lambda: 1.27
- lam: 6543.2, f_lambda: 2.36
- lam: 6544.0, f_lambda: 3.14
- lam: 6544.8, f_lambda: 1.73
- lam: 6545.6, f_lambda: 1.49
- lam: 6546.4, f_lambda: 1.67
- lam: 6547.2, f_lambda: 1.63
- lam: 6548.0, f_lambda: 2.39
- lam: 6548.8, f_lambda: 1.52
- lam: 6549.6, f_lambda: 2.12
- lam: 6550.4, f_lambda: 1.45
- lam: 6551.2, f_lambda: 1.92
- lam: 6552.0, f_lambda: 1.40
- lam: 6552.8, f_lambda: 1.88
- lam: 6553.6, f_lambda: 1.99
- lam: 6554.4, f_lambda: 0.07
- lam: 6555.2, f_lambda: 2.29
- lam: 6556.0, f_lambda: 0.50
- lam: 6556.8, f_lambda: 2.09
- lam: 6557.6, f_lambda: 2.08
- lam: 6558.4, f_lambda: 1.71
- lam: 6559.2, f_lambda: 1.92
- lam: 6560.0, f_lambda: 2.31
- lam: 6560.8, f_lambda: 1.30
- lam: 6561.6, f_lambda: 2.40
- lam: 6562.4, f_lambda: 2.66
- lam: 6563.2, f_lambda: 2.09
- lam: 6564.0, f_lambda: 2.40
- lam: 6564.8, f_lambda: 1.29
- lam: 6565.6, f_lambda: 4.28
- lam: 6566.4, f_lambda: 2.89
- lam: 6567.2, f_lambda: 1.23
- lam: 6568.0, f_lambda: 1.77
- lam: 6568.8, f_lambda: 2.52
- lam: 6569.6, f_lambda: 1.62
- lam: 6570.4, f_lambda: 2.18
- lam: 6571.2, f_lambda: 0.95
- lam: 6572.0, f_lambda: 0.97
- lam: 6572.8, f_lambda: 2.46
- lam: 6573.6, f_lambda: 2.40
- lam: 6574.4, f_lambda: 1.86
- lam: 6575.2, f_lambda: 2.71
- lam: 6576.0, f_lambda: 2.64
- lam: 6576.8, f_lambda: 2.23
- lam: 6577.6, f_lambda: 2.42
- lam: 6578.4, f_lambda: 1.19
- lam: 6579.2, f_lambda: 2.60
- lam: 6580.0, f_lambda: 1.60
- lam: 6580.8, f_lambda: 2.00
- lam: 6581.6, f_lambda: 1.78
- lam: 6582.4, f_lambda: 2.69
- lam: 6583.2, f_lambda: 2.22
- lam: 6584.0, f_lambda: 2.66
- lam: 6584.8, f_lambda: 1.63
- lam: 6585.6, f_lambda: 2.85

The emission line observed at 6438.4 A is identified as [O III] 5007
